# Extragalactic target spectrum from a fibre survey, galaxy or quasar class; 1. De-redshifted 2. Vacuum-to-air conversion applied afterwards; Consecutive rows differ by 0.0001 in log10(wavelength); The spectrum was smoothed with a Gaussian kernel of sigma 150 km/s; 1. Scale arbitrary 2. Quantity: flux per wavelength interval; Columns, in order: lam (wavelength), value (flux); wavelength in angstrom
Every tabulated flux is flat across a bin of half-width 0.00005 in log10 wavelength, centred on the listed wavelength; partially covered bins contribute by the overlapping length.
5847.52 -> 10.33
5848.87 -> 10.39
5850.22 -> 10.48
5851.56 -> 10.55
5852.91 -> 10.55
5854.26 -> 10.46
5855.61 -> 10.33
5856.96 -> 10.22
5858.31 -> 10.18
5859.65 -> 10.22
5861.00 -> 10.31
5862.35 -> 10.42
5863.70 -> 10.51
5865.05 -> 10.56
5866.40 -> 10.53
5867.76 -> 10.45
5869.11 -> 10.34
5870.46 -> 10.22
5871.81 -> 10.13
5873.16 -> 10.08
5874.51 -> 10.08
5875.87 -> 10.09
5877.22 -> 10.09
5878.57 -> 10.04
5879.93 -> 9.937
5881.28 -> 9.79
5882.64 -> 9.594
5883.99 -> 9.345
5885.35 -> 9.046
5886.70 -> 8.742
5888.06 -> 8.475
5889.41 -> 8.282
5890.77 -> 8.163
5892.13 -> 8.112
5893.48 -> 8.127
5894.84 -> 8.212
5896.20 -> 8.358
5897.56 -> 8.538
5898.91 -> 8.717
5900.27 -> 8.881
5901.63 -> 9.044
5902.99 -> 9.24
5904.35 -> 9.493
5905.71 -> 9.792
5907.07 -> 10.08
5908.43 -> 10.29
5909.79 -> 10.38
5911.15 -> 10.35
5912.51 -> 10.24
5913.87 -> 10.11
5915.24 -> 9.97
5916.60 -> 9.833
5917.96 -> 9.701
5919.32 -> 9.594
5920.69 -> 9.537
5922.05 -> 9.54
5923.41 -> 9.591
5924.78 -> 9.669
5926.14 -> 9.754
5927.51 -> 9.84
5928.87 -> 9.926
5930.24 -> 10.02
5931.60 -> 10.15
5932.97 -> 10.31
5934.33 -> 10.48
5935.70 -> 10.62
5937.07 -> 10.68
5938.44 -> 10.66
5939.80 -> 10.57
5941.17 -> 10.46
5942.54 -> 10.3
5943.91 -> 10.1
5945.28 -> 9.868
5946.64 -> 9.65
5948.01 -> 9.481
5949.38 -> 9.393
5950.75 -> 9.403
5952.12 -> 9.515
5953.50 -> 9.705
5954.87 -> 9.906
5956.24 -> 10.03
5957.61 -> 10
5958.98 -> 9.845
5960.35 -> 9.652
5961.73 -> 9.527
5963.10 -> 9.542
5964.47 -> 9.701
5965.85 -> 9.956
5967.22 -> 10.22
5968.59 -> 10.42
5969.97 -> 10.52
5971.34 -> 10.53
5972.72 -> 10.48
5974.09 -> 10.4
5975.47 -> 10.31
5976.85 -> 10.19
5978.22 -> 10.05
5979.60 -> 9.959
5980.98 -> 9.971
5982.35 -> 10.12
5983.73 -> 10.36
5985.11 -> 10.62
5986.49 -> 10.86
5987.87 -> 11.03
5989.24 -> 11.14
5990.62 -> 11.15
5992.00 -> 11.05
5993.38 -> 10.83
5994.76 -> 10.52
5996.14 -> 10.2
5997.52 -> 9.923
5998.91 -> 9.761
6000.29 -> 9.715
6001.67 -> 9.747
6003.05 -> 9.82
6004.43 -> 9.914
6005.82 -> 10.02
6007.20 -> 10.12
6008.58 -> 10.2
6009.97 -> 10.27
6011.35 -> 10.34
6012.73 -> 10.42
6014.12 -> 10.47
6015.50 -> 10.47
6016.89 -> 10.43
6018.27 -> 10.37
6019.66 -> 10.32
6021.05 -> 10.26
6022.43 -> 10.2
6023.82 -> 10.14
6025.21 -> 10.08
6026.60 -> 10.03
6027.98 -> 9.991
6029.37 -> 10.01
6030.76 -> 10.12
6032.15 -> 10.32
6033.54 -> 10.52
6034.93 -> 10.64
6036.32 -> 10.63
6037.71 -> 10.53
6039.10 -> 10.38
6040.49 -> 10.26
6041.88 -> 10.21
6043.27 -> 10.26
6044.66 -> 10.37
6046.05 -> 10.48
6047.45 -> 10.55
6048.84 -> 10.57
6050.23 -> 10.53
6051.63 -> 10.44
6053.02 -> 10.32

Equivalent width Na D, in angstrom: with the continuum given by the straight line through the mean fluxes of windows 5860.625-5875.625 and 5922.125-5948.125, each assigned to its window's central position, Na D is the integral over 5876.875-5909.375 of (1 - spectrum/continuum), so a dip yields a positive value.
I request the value 3.6 angstrom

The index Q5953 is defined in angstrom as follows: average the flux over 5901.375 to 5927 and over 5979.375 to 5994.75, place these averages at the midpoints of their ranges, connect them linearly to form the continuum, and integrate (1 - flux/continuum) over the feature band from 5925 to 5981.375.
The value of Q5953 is 1.2 angstrom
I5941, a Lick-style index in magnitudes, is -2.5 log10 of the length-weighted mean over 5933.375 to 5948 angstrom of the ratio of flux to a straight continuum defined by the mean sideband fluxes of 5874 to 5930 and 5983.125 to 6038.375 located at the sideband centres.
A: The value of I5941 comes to -0.06 mag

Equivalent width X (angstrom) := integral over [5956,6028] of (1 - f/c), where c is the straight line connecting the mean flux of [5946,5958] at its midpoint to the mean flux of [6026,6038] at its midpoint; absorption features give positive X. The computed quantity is -1.8 angstrom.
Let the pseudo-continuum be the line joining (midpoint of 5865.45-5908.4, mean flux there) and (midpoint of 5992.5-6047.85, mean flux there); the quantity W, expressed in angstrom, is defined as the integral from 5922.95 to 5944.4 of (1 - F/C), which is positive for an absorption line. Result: -1.2 angstrom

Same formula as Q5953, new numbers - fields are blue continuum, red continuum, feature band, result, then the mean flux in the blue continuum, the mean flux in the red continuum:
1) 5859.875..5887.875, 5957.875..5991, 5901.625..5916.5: 0.2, 9.99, 10.3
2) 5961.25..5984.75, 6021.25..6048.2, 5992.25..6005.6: 0.2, 10.1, 10.3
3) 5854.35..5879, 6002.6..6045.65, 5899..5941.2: 1.4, 10.3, 10.3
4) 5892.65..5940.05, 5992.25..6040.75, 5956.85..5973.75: -0.1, 9.71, 10.2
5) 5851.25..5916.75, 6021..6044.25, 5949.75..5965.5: 0.4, 9.7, 10.3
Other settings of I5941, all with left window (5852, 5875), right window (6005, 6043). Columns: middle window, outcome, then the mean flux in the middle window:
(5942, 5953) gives 0.07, 9.7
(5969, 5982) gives 0.00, 10.3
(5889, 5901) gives 0.23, 8.38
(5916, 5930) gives 0.07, 9.71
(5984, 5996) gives -0.06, 10.9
